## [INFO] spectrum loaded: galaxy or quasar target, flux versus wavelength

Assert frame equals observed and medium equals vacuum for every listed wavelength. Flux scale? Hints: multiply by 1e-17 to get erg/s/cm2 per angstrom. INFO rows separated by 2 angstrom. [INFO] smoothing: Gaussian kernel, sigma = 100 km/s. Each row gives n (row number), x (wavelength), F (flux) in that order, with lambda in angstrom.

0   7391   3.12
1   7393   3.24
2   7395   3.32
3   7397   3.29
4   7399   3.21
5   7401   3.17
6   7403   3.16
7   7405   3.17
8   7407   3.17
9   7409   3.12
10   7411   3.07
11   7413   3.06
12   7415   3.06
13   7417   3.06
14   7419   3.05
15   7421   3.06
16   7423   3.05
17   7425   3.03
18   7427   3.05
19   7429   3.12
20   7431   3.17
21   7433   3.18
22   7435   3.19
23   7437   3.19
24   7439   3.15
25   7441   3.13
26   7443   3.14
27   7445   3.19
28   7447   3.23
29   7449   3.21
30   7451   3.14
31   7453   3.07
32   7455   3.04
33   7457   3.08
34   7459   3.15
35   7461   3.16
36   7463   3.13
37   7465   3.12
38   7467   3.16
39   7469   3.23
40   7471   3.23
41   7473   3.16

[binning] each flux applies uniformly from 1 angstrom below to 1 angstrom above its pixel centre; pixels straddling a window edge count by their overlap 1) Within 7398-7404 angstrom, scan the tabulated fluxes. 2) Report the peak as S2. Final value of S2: 3.21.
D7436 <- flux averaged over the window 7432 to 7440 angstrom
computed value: 3.18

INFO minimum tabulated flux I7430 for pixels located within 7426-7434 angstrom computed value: 3.05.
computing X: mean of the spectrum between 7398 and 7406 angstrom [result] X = 3.18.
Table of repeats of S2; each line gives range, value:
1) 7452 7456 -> 3.07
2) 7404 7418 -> 3.17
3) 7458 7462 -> 3.16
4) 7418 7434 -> 3.18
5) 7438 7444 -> 3.15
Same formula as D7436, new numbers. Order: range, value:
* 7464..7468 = 3.14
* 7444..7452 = 3.19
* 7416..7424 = 3.05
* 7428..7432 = 3.15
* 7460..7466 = 3.14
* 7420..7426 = 3.05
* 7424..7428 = 3.04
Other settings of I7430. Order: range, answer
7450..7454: 3.07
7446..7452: 3.14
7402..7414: 3.06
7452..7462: 3.04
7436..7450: 3.13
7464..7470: 3.12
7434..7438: 3.19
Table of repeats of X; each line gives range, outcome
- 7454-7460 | 3.09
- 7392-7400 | 3.26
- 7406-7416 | 3.1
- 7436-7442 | 3.16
